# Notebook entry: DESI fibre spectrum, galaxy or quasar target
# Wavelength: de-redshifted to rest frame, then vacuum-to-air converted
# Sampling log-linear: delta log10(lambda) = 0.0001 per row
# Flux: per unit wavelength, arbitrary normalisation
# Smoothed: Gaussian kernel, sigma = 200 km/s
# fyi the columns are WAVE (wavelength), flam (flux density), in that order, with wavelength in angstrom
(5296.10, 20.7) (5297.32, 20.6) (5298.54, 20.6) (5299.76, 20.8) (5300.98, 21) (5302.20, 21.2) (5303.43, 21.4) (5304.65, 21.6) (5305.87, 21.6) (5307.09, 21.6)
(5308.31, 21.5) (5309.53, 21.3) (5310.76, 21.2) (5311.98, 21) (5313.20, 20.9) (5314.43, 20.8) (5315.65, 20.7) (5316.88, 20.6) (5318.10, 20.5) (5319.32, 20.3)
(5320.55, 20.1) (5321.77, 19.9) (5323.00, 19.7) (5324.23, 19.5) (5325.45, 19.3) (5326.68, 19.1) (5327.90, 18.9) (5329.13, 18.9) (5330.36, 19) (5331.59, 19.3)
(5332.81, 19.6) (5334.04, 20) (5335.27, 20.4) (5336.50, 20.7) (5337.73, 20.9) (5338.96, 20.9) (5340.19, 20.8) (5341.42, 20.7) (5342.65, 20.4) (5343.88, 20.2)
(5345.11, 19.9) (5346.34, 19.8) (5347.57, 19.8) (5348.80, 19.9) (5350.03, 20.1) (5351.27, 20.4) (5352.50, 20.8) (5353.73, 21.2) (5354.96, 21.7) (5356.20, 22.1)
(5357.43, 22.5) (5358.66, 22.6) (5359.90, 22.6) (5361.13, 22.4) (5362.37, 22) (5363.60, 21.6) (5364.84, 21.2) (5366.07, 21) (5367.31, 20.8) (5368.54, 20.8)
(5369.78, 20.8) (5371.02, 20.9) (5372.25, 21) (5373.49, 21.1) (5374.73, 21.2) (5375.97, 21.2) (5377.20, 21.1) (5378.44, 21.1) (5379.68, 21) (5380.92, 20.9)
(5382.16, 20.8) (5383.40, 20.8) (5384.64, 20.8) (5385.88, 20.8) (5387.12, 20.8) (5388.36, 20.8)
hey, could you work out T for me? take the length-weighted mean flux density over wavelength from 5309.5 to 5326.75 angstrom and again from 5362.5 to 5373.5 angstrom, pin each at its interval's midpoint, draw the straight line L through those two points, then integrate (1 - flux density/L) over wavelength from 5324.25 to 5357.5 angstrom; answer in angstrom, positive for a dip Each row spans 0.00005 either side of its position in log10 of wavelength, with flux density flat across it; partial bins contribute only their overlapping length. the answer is 0.7 angstrom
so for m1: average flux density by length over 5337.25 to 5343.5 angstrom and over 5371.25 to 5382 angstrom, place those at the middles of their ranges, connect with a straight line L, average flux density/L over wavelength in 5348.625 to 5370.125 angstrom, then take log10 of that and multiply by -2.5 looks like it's -0.03 mag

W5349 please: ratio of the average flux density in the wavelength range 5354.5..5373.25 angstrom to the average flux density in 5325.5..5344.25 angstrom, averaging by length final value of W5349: 1.08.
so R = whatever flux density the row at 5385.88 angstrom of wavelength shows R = 20.8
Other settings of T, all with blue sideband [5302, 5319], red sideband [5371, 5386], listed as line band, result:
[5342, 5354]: 0.5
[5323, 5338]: 1.0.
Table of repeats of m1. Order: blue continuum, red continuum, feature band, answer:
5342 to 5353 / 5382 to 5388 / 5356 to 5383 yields -0.04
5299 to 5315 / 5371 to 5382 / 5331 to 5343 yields 0.04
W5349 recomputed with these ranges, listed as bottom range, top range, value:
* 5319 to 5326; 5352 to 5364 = 1.11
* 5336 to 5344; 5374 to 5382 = 1.02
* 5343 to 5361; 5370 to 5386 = 1.00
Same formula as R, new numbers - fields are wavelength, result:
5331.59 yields 19.3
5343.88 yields 20.2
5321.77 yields 19.9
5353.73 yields 21.2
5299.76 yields 20.8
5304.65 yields 21.6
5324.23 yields 19.5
